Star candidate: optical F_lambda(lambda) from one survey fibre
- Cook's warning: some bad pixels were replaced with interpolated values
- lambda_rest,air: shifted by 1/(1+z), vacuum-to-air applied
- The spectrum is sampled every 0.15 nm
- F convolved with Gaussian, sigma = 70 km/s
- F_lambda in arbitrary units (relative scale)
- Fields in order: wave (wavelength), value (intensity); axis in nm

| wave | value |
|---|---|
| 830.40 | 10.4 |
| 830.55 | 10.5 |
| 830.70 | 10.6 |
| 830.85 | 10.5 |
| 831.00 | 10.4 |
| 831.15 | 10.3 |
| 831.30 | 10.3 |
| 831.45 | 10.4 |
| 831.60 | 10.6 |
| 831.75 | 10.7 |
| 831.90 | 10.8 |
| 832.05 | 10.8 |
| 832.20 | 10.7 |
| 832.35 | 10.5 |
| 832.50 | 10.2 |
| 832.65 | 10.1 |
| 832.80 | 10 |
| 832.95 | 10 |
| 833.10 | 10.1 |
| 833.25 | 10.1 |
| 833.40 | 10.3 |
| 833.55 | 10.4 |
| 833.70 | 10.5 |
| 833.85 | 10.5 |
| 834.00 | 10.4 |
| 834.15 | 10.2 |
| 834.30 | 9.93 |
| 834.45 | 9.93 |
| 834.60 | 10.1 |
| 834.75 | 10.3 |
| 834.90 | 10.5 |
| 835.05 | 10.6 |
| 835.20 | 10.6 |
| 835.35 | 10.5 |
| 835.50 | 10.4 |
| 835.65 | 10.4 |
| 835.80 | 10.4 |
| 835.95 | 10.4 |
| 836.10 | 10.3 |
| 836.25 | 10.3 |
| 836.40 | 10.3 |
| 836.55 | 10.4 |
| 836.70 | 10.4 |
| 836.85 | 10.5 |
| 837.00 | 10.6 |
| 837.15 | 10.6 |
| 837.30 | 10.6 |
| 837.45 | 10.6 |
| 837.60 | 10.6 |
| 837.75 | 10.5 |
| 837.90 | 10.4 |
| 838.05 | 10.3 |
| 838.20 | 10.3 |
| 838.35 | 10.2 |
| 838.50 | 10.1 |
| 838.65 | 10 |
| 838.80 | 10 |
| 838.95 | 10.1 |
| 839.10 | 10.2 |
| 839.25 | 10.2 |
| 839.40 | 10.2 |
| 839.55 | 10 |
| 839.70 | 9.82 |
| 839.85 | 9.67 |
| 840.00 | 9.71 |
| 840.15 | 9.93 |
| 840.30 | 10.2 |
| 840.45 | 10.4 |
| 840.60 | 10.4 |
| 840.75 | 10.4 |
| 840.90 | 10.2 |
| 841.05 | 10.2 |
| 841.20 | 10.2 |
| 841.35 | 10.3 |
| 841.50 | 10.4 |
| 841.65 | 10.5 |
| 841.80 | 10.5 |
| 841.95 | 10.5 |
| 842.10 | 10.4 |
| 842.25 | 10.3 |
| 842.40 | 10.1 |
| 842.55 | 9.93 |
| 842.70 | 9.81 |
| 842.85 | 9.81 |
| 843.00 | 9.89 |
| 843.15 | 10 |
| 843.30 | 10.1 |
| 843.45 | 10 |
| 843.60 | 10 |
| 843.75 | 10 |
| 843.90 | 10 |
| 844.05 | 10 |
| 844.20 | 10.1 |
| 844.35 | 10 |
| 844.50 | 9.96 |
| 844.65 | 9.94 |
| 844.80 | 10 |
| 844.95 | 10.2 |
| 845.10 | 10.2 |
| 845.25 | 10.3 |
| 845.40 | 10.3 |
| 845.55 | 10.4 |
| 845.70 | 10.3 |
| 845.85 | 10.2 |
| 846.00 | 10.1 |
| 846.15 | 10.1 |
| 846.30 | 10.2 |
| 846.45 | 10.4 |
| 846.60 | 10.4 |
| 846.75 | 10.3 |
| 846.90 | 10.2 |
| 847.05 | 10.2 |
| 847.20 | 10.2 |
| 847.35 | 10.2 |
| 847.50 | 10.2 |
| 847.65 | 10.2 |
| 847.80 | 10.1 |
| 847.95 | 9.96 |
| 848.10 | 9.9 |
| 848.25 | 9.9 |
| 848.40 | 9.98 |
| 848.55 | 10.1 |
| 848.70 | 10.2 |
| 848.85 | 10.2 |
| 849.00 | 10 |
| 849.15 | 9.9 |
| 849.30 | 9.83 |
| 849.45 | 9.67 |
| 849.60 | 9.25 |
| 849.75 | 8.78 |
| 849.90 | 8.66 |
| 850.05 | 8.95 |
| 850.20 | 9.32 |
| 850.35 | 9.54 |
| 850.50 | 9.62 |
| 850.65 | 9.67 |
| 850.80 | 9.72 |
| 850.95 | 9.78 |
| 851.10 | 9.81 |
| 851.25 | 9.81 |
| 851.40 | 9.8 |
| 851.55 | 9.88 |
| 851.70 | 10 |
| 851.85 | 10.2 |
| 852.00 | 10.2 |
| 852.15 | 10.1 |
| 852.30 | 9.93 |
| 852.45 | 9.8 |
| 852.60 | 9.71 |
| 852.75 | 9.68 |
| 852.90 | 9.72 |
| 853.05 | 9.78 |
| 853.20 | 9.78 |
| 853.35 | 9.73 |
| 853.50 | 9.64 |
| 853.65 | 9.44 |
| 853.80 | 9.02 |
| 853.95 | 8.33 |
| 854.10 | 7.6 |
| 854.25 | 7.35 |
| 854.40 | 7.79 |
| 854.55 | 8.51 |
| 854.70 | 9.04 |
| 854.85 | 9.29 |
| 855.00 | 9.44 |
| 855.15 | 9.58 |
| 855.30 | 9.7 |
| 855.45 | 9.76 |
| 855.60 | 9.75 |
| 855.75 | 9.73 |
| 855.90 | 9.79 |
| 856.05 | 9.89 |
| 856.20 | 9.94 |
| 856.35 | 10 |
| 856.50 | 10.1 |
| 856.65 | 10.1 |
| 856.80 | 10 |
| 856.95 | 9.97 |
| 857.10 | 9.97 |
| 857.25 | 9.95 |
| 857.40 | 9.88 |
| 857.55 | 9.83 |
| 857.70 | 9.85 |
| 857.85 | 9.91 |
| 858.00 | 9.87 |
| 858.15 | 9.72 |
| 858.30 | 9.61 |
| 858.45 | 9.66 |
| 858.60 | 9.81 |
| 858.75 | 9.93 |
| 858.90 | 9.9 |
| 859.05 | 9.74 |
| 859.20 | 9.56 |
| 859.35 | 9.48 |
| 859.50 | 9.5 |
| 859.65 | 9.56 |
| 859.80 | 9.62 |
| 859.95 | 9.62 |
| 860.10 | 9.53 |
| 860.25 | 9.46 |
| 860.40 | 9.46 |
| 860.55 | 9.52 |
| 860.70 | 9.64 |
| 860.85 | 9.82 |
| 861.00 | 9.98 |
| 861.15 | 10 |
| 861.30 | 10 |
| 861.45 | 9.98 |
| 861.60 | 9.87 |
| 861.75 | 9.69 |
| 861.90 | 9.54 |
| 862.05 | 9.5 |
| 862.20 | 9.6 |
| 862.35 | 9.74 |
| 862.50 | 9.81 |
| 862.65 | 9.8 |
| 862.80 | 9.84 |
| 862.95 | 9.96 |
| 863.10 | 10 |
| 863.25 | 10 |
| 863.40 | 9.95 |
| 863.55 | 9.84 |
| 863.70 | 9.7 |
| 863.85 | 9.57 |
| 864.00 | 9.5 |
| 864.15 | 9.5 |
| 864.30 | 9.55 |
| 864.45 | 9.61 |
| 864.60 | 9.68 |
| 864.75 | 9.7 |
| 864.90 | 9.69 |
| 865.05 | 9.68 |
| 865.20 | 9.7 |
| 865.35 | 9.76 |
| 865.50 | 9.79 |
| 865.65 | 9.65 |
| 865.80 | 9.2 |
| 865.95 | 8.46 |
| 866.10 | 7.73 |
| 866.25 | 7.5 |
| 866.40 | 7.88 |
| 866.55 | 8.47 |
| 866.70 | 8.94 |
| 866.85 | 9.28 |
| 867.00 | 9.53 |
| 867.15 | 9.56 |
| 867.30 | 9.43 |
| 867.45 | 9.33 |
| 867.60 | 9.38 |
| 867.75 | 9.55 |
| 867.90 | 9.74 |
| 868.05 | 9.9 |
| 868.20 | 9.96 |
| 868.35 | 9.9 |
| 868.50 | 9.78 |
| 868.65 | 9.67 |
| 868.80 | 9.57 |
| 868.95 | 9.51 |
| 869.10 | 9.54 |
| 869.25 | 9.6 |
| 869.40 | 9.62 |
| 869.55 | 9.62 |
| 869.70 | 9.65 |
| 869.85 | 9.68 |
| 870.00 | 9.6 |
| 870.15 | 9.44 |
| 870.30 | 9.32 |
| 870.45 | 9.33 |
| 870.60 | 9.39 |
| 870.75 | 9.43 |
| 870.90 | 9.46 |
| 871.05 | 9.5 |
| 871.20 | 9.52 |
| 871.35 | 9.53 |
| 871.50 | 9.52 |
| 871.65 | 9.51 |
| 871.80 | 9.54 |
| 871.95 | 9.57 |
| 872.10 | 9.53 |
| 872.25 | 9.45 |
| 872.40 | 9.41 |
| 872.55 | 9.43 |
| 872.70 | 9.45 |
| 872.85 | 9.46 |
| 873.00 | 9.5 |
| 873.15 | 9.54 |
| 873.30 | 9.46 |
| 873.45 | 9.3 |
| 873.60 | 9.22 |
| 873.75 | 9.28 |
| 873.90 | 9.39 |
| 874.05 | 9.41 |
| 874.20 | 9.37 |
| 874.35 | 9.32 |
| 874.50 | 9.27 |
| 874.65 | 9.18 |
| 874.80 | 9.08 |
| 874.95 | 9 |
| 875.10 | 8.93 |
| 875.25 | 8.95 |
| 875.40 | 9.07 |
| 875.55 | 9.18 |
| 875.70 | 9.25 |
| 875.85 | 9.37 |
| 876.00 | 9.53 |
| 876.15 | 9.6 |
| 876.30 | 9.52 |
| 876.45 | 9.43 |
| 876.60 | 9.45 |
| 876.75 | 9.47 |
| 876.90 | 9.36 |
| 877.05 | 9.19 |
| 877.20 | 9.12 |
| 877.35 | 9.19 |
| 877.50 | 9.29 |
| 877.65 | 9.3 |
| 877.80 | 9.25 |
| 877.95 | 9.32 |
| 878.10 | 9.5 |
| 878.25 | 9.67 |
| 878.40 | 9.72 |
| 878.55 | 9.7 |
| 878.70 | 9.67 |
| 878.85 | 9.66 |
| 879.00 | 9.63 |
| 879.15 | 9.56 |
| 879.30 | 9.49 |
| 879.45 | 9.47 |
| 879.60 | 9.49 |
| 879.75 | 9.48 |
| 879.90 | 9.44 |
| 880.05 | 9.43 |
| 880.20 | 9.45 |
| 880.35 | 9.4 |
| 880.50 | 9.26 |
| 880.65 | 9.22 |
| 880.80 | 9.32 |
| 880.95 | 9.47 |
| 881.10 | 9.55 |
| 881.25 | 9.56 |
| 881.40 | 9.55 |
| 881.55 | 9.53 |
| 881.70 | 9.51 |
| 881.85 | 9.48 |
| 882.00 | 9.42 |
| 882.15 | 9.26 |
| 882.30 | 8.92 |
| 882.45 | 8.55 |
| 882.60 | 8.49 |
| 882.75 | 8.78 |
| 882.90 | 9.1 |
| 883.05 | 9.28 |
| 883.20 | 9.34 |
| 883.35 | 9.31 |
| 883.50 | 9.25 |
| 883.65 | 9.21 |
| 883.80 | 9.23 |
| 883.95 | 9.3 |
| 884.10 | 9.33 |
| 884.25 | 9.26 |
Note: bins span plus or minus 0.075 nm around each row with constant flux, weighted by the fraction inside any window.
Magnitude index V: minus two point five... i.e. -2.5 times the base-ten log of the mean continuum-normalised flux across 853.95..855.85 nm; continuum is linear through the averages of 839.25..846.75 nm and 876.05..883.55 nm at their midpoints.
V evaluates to 0.11 mag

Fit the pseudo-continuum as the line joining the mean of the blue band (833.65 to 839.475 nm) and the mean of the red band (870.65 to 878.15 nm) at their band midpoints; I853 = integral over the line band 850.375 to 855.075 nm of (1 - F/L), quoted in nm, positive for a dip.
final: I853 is 0.24 nm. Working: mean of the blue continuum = 10.3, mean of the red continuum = 9.36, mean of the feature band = 9.43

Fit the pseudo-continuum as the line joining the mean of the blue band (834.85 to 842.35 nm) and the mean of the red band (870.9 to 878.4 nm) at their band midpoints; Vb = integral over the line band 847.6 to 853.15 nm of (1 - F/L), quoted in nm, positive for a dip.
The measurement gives 0.127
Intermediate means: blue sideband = 10.3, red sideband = 9.37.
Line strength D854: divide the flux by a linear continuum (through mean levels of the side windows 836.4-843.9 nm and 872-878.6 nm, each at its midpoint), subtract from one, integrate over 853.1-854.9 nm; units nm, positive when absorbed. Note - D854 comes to 0.20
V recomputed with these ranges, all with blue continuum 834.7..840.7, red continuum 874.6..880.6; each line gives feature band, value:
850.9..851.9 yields 0.01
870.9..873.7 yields 0.00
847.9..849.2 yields 0.00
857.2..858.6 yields 0.00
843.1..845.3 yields 0.01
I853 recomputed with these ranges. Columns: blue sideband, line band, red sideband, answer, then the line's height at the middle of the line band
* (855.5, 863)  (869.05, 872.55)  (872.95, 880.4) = 0.001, 9.51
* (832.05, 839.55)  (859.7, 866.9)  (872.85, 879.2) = 0.119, 9.67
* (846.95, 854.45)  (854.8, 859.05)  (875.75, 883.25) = -0.109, 9.58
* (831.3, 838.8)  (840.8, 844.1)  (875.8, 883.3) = 0.019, 10.2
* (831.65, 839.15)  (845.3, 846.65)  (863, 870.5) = -0.029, 10.1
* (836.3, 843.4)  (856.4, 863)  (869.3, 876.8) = -0.025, 9.73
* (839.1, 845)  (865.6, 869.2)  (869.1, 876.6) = 0.114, 9.53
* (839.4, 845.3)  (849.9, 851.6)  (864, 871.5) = 0.051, 9.88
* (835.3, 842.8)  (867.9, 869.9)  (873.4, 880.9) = -0.028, 9.56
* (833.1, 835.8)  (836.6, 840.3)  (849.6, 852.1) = -0.029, 10.2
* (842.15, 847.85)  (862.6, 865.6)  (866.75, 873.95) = -0.023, 9.67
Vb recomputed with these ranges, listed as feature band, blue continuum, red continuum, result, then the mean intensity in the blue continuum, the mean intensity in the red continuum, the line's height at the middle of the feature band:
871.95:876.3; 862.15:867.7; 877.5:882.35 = 0.05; 9.41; 9.46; 9.44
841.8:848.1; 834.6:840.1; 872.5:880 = -0.01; 10.3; 9.38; 10.1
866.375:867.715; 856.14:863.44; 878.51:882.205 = 0.07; 9.79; 9.48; 9.68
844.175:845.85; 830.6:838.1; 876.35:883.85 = 0.00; 10.4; 9.36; 10.2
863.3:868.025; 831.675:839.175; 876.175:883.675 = 0.17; 10.4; 9.36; 9.68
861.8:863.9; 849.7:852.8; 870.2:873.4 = -0.05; 9.67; 9.47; 9.56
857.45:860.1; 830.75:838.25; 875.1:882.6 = 0.03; 10.4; 9.38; 9.84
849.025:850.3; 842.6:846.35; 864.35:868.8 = 0.07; 10.1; 9.33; 9.9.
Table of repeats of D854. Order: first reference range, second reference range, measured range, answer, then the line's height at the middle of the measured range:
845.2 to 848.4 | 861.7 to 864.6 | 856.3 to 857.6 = -0.01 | 9.9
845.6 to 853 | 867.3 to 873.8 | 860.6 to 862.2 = -0.02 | 9.69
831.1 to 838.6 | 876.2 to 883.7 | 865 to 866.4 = 0.10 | 9.68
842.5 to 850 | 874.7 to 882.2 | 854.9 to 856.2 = 0.02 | 9.83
